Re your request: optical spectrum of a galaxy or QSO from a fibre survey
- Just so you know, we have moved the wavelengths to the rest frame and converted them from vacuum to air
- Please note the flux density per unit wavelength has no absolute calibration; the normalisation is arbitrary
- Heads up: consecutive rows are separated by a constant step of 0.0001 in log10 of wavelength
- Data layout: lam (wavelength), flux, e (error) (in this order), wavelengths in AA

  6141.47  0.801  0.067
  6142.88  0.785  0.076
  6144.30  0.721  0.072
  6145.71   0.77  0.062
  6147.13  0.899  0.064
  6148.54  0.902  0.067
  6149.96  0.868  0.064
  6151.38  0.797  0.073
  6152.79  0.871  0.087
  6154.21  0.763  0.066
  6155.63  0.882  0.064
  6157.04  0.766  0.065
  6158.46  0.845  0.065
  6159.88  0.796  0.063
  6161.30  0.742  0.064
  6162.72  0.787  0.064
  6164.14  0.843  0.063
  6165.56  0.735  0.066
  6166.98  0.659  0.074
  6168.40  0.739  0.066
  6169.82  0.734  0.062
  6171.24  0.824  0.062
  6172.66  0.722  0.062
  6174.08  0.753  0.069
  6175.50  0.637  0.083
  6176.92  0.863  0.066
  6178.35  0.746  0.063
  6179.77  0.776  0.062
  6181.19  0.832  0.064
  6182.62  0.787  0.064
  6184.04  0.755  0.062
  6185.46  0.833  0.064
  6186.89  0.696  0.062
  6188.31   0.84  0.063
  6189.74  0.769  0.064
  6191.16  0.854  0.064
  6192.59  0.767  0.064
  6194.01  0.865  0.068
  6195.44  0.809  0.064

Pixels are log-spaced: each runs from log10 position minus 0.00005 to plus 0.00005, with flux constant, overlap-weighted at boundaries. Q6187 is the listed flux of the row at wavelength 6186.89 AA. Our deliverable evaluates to 0.696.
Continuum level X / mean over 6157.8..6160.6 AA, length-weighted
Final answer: 0.819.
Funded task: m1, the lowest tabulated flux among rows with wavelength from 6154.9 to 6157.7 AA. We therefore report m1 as 0.766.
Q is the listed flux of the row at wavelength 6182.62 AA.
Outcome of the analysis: 0.787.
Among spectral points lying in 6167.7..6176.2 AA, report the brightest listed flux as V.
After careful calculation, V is 0.824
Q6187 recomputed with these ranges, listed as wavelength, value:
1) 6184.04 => 0.755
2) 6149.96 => 0.868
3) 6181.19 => 0.832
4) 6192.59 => 0.767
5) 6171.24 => 0.824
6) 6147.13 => 0.899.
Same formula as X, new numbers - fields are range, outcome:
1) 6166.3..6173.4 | 0.736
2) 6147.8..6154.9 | 0.841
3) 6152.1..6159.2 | 0.825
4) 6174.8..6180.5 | 0.756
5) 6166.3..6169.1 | 0.699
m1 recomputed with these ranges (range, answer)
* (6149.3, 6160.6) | 0.763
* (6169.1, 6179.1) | 0.637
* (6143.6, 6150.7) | 0.721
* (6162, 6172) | 0.659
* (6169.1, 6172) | 0.734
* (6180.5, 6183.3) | 0.787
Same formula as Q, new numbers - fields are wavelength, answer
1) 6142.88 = 0.785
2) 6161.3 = 0.742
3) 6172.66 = 0.722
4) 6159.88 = 0.796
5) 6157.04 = 0.766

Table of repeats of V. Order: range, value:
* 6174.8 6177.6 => 0.863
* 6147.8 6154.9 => 0.902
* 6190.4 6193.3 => 0.854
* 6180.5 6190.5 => 0.84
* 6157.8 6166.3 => 0.845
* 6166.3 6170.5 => 0.739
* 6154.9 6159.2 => 0.882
